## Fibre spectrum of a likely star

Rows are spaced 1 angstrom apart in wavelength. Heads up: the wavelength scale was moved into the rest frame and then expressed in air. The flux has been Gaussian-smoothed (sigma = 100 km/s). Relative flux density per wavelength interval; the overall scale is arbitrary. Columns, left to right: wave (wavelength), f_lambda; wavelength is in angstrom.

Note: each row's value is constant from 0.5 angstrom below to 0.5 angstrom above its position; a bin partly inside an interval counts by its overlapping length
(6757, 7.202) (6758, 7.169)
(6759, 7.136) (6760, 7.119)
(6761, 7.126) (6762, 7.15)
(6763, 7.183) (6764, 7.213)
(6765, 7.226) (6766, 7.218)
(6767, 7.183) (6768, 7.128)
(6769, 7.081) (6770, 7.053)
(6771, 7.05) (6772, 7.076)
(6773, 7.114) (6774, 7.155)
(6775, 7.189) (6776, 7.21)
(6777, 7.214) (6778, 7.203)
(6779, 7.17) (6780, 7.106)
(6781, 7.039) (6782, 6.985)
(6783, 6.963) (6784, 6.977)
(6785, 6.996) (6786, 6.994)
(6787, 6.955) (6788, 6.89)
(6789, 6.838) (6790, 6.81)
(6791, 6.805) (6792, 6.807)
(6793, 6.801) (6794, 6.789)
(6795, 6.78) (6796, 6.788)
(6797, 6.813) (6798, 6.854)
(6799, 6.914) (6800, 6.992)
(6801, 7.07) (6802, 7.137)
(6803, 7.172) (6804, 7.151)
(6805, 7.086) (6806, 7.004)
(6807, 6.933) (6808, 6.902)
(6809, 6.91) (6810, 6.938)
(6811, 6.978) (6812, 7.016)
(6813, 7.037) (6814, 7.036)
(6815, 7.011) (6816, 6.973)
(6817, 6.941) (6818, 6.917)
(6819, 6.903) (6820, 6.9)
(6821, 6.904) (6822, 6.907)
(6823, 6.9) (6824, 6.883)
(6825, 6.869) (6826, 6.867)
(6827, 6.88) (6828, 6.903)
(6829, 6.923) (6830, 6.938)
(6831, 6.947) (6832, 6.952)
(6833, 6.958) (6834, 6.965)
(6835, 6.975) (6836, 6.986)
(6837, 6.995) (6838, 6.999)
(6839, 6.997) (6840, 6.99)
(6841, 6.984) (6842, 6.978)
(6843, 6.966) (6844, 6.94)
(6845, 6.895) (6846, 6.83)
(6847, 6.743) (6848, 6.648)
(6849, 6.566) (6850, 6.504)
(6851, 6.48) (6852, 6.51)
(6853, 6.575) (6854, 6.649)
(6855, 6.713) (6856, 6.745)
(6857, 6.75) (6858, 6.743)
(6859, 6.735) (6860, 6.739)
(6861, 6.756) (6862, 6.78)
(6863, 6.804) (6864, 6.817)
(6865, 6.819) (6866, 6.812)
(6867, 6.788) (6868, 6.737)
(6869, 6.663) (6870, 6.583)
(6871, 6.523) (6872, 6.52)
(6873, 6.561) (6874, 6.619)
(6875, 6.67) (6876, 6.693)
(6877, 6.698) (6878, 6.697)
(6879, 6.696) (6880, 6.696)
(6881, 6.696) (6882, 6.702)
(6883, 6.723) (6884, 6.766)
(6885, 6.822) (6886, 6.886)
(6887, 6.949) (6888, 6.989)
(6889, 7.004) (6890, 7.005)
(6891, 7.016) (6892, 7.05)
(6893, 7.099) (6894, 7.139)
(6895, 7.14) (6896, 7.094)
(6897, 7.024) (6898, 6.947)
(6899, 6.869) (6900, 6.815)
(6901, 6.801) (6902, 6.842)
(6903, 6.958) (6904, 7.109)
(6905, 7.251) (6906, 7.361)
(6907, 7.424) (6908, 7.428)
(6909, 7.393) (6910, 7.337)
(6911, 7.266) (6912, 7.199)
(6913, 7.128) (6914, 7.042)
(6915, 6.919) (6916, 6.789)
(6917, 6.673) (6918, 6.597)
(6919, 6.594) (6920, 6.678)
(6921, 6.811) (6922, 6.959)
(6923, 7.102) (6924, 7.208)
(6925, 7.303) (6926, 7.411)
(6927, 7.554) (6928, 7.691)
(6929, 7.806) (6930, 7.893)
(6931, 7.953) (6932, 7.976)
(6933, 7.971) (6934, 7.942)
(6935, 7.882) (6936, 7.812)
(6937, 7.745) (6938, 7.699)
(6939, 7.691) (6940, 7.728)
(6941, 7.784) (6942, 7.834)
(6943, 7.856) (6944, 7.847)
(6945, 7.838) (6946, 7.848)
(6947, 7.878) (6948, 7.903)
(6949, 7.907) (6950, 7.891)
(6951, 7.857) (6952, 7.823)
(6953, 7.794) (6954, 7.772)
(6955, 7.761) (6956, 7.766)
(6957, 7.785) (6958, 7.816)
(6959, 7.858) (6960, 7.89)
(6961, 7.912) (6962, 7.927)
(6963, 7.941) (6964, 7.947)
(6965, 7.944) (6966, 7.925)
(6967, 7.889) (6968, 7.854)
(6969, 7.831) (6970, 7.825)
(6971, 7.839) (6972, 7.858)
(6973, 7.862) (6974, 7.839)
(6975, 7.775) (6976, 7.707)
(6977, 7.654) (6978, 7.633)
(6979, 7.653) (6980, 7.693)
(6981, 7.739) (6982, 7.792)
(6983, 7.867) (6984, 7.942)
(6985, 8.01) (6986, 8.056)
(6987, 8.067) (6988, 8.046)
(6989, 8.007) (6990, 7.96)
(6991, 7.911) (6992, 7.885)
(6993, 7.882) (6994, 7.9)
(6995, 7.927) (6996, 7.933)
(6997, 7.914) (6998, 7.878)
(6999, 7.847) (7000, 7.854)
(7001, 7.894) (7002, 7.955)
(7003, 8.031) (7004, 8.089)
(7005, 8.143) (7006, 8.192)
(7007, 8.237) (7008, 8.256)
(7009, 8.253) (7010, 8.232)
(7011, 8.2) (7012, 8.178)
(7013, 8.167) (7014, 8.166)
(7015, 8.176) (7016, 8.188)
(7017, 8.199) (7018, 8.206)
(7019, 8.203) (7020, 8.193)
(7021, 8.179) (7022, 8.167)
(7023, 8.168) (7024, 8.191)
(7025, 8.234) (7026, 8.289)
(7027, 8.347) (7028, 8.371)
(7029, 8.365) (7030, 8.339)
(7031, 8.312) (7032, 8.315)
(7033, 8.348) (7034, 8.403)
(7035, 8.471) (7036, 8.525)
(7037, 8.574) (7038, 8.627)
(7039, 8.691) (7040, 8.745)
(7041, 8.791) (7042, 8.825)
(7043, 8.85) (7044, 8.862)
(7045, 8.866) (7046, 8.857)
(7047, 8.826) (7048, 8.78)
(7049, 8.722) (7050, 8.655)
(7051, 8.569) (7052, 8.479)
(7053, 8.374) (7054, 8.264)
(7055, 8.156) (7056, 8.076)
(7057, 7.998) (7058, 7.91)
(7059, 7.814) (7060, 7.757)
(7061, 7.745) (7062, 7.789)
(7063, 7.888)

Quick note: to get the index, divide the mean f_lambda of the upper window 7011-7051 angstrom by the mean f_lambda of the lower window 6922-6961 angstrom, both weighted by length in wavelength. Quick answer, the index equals 1.09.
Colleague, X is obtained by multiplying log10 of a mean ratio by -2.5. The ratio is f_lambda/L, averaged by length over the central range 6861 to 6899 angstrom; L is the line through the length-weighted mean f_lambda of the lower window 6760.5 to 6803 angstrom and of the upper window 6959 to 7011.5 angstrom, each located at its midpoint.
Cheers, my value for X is 0.10 mag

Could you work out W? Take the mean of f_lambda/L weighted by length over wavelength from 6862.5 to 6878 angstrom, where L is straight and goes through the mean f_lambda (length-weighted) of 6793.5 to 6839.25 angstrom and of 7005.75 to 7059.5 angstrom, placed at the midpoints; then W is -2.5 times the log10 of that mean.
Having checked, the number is 0.10 mag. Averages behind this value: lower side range 6.95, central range 6.69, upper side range 8.38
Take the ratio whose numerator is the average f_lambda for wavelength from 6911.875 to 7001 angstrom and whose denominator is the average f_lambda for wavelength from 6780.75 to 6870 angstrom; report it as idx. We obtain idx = 1.1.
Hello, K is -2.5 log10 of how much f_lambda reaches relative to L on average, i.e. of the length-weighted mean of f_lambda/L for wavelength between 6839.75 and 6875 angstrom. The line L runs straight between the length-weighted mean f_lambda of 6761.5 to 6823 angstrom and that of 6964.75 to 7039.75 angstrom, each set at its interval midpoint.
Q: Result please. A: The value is 0.09 mag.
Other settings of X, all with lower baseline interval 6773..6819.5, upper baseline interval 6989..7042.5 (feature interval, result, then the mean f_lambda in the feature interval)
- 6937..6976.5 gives 0.01 mag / 7.84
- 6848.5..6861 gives 0.10 mag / 6.65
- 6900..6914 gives 0.06 mag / 7.17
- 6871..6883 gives 0.12 mag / 6.66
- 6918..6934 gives 0.05 mag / 7.39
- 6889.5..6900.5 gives 0.08 mag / 7.02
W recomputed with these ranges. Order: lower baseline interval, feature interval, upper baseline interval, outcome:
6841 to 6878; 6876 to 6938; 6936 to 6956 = 0.03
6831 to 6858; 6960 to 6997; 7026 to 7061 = 0.01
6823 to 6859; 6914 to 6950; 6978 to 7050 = 0.01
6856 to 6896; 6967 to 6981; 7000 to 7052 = 0.01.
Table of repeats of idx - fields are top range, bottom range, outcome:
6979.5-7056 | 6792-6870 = 1.20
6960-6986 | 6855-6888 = 1.17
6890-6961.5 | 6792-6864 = 1.08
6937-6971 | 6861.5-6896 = 1.15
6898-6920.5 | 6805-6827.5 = 1.01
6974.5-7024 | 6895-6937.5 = 1.10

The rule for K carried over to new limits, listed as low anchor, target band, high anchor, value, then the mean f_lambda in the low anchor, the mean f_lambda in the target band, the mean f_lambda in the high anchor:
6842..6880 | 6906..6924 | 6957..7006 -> 0.03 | 6.71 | 7.03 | 7.89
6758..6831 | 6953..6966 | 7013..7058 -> 0.02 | 7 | 7.86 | 8.42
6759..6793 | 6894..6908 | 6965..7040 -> 0.08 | 7.06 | 7.07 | 8.08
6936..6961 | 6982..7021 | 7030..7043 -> 0.03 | 7.82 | 8.05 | 8.56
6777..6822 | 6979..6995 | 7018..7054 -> 0.04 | 6.96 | 7.91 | 8.49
